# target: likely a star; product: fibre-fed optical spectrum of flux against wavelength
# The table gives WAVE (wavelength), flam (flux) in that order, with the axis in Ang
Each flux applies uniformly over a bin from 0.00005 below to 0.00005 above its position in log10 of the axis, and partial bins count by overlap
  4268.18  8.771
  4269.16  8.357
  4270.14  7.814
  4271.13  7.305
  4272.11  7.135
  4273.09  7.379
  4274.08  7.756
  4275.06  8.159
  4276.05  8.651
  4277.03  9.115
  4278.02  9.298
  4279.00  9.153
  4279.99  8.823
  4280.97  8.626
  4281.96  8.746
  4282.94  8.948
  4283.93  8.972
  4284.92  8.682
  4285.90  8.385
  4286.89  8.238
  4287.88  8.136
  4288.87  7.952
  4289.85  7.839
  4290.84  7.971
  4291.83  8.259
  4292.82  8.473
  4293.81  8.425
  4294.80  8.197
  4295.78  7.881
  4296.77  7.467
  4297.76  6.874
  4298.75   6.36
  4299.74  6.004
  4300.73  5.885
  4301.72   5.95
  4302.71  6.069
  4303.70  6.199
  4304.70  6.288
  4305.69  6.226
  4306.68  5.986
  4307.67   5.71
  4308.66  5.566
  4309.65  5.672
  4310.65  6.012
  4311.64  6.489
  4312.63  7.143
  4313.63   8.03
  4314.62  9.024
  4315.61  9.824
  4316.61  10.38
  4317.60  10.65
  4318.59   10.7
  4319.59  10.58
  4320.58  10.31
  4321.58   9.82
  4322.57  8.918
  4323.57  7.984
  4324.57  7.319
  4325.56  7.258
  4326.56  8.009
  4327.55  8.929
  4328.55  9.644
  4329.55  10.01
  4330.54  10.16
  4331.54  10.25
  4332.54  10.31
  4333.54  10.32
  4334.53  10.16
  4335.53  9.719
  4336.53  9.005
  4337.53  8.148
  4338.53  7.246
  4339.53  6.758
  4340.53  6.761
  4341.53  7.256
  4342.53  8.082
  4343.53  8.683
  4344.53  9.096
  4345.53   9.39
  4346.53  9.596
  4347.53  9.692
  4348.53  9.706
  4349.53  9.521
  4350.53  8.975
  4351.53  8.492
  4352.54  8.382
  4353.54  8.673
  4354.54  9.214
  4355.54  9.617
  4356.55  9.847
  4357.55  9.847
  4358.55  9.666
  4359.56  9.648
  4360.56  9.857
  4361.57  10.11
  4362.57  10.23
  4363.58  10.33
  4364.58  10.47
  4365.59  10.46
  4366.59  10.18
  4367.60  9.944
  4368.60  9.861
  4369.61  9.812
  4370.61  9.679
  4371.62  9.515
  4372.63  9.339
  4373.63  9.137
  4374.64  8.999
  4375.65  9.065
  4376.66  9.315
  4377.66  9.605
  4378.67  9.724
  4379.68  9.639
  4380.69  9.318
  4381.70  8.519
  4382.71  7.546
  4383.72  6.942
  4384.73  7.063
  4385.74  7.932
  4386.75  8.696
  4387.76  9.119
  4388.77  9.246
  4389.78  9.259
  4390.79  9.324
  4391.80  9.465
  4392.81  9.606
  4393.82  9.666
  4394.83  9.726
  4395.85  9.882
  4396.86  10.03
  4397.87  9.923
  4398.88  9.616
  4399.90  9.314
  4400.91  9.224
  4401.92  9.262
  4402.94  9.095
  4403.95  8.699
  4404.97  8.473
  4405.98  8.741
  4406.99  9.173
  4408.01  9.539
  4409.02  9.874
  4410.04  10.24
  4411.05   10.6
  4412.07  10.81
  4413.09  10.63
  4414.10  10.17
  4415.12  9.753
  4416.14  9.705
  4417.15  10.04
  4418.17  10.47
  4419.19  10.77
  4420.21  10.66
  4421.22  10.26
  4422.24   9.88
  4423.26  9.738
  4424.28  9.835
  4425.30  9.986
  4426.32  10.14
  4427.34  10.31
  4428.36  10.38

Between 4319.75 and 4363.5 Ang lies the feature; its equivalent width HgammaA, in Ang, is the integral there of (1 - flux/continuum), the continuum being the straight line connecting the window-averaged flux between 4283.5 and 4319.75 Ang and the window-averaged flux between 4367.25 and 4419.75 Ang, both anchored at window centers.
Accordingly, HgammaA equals -3.76 Ang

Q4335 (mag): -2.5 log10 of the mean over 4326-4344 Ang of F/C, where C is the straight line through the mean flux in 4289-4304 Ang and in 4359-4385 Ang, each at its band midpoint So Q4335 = -0.066 mag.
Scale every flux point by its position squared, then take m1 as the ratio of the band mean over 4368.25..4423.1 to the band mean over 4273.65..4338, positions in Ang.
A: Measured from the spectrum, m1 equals 1.2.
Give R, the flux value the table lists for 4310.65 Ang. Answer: 6.012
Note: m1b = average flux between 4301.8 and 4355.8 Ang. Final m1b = 8.46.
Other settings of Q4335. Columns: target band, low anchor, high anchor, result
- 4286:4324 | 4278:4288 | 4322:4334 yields 0.15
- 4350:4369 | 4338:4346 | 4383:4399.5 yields -0.16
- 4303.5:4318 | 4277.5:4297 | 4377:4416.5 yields 0.19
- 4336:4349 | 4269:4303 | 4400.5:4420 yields 0.04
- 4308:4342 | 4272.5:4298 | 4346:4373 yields 0.05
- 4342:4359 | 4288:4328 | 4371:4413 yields -0.09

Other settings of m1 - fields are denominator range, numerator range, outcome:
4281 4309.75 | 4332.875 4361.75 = 1.26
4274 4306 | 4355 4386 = 1.25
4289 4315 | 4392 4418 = 1.47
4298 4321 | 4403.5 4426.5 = 1.40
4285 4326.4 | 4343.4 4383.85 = 1.25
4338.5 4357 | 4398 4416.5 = 1.13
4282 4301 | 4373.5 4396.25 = 1.19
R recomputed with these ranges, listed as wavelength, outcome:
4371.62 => 9.515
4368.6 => 9.861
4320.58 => 10.31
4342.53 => 8.082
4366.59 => 10.18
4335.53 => 9.719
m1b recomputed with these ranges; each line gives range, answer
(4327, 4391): 9.2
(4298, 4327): 7.59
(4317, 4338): 9.45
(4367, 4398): 9.18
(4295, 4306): 6.52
